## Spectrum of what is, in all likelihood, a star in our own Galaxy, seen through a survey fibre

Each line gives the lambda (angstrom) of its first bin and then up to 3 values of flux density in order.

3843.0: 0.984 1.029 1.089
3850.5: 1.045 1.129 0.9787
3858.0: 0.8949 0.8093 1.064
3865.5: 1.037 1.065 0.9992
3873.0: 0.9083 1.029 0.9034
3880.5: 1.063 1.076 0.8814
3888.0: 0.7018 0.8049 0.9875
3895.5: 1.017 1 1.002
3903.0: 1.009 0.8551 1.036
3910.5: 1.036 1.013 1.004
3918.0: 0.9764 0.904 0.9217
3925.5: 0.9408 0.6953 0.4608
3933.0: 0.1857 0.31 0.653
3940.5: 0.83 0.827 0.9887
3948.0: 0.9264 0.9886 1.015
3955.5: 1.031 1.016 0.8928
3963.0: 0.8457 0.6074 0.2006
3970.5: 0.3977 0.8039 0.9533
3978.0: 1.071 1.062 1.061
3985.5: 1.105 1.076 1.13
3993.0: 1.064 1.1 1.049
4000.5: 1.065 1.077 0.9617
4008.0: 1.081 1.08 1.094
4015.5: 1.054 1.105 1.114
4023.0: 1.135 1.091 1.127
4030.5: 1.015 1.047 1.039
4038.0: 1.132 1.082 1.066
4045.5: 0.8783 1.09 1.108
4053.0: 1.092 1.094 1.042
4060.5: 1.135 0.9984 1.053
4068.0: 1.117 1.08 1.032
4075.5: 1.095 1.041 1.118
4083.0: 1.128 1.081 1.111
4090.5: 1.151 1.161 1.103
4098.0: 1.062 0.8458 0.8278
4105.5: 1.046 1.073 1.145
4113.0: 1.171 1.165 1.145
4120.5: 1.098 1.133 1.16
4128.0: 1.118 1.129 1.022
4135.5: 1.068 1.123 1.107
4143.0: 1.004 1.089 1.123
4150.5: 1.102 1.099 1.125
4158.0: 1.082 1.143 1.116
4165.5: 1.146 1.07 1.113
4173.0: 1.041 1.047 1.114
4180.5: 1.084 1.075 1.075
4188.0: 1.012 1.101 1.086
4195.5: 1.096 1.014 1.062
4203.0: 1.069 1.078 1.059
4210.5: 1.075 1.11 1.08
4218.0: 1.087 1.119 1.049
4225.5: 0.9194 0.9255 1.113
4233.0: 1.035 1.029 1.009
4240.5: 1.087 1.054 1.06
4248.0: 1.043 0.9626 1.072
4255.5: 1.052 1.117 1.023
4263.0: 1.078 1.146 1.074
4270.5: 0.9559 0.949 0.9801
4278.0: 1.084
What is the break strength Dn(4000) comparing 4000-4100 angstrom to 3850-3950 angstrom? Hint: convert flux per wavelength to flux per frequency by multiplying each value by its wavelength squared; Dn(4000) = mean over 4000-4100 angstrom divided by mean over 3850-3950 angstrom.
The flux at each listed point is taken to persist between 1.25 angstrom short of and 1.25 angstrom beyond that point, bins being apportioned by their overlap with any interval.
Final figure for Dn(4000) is 1.29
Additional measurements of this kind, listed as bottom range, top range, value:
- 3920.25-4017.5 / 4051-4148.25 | 1.30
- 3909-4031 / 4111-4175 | 1.31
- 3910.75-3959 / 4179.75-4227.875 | 1.46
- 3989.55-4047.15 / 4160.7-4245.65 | 1.09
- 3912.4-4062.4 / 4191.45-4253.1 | 1.24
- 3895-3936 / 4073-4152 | 1.41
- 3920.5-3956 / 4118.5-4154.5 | 1.58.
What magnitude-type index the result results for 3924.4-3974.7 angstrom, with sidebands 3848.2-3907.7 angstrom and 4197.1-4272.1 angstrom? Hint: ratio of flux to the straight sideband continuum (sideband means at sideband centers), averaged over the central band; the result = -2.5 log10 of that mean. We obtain 0.325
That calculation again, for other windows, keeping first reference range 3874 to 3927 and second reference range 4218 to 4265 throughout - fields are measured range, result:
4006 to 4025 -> -0.106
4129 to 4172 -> -0.078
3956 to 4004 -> 0.061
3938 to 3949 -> 0.124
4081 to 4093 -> -0.119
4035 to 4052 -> -0.067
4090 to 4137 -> -0.075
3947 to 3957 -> -0.023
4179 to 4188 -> -0.041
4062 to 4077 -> -0.065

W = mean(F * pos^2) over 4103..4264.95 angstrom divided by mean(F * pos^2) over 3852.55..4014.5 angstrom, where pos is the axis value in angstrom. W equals 1.3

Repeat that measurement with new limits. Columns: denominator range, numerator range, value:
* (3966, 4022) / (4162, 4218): 1.21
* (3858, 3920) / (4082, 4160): 1.27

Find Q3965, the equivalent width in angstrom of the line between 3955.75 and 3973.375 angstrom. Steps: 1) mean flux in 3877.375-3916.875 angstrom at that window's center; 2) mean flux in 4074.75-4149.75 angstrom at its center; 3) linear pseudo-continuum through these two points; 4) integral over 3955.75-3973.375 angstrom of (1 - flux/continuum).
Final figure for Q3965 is 5.4 angstrom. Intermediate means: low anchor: 0.963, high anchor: 1.09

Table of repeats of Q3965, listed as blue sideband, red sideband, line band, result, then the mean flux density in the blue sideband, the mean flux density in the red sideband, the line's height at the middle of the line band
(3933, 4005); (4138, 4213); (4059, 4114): -4.0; 0.886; 1.08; 0.999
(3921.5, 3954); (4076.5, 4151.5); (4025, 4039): -2.2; 0.749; 1.09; 0.93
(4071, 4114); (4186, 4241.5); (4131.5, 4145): 0.0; 1.07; 1.06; 1.06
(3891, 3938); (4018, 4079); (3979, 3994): -1.8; 0.847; 1.07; 0.968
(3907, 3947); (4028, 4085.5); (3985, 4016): -3.9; 0.798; 1.07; 0.952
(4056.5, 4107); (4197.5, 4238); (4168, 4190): -0.4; 1.06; 1.05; 1.05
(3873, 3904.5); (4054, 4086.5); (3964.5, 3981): 4.9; 0.954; 1.08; 1.01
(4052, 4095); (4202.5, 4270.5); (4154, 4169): -0.6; 1.09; 1.05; 1.07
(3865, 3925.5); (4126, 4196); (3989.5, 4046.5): -2.6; 0.967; 1.09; 1.02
